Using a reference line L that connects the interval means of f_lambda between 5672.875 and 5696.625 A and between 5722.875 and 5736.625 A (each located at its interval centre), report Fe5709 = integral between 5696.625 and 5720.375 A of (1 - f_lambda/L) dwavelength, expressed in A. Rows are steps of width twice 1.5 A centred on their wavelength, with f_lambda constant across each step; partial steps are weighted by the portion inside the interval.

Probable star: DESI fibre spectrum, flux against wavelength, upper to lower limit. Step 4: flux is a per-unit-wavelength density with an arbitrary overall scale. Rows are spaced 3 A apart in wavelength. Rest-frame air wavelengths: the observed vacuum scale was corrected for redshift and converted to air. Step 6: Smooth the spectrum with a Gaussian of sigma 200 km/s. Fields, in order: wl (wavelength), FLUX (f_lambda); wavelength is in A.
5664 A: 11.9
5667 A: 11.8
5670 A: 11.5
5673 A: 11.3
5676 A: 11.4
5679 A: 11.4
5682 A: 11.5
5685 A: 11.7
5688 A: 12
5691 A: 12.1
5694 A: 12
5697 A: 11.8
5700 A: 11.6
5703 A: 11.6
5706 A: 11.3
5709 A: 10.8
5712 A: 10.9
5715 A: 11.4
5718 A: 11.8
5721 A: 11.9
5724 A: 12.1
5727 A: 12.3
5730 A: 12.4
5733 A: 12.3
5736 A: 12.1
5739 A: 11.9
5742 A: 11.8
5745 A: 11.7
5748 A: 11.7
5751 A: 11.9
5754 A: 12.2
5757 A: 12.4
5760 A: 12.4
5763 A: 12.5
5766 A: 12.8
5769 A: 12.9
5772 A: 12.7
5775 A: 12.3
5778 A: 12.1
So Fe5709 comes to 1.2 A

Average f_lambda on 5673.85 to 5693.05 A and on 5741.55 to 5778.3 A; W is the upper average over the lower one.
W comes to 1.05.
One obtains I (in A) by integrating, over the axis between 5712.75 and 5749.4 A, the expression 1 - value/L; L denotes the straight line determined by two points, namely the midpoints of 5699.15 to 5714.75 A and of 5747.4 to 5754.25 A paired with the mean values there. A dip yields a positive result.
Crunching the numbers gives -1.0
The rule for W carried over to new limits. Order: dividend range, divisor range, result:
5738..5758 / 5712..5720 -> 1.04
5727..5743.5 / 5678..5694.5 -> 1.03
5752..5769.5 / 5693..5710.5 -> 1.09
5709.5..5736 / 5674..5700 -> 1.01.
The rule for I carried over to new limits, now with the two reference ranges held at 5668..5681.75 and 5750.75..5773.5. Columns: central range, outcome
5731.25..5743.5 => 0.2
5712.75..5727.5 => 0.2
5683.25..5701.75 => -0.3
